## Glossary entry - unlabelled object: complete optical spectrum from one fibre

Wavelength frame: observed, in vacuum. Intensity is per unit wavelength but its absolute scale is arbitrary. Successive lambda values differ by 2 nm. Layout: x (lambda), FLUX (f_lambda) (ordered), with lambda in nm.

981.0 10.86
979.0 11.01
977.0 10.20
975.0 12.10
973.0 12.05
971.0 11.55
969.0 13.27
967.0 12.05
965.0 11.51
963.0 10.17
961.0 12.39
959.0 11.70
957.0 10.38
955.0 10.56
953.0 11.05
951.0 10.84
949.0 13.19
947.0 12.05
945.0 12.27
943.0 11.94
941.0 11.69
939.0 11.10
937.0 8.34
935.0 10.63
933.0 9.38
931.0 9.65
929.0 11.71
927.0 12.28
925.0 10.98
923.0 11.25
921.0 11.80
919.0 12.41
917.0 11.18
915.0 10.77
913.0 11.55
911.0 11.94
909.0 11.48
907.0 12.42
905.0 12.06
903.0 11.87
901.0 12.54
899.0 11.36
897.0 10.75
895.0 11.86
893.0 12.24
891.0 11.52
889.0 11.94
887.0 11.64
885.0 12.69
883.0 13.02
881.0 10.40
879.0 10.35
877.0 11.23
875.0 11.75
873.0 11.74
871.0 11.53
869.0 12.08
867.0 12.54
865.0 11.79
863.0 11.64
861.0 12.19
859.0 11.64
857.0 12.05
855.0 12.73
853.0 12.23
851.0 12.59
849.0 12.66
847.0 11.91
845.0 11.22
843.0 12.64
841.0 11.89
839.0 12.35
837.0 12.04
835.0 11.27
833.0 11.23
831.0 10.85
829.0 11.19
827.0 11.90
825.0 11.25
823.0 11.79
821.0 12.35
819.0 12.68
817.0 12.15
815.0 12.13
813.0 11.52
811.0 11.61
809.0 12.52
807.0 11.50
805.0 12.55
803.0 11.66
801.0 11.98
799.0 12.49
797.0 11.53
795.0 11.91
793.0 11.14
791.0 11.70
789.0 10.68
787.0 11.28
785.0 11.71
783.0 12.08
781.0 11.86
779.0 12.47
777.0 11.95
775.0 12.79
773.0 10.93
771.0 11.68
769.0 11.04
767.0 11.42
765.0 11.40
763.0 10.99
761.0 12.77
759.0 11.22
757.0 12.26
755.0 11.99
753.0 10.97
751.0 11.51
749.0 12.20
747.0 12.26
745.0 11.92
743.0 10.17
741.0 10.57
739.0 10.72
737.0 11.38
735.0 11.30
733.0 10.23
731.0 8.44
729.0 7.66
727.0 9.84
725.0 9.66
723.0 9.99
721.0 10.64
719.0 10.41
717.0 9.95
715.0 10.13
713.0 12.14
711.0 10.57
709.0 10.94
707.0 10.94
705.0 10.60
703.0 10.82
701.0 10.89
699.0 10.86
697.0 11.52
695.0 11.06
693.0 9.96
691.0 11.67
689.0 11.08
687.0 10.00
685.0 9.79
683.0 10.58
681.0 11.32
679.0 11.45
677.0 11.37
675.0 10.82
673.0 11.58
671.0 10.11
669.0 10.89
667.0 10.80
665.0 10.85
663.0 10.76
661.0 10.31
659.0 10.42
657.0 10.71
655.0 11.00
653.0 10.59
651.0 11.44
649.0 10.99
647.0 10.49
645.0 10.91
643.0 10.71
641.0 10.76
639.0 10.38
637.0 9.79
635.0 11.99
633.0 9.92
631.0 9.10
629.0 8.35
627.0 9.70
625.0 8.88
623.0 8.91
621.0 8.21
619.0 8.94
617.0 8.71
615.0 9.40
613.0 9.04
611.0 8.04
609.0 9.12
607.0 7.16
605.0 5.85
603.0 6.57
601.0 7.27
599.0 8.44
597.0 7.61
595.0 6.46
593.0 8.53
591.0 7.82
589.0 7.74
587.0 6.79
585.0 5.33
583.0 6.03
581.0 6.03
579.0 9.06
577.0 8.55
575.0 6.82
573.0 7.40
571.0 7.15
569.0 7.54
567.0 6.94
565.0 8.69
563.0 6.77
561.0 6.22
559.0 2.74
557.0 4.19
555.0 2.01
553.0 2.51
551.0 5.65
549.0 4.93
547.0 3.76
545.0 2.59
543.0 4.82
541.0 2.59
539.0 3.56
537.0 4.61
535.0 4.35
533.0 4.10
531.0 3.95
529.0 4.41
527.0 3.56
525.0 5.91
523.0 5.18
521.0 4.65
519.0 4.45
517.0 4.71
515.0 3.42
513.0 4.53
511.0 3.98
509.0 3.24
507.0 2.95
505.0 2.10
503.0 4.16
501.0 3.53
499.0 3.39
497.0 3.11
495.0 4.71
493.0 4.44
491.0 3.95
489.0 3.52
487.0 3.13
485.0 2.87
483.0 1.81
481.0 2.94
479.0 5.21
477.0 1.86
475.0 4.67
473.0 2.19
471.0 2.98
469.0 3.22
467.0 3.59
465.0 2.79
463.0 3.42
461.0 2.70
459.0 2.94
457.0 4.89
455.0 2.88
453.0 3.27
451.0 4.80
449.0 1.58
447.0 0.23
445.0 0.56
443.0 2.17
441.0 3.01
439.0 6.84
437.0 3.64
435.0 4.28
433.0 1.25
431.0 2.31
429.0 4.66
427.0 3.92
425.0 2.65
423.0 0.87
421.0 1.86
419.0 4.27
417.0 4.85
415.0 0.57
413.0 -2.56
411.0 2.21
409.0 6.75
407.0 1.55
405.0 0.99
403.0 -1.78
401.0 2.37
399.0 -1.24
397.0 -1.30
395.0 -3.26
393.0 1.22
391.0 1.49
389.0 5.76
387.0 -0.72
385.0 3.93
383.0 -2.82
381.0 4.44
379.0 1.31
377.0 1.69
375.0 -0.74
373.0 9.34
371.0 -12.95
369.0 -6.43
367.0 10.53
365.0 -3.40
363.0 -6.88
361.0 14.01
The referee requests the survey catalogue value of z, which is 0.41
